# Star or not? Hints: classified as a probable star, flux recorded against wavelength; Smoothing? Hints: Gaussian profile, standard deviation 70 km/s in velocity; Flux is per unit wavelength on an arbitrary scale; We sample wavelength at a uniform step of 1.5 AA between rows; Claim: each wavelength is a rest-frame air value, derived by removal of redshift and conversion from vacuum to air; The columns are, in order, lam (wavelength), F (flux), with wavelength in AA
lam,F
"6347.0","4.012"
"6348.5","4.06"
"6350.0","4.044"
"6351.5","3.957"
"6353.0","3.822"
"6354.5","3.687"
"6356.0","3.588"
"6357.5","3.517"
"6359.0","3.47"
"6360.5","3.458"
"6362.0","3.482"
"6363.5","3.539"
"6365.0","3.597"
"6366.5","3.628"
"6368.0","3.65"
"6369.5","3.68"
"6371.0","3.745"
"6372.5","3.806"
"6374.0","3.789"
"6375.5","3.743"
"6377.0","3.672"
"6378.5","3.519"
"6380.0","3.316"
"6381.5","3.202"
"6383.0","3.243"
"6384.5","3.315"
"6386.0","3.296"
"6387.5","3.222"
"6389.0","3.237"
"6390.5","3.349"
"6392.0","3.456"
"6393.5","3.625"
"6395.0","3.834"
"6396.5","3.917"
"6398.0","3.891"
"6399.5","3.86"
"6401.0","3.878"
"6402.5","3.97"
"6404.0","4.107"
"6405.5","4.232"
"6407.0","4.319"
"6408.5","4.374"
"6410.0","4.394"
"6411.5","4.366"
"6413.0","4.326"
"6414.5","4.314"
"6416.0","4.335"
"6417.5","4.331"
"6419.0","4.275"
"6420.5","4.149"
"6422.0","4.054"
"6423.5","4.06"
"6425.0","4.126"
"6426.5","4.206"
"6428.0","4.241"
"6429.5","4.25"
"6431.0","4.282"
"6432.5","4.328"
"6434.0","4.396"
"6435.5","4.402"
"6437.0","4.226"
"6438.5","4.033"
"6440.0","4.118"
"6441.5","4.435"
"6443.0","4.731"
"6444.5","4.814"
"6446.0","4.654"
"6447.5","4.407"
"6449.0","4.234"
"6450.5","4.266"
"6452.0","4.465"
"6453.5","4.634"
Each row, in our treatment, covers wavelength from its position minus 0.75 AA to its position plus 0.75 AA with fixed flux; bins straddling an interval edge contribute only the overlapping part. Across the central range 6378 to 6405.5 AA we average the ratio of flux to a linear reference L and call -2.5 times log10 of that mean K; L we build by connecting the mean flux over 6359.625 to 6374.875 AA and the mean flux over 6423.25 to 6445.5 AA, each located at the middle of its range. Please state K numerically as 0.09 mag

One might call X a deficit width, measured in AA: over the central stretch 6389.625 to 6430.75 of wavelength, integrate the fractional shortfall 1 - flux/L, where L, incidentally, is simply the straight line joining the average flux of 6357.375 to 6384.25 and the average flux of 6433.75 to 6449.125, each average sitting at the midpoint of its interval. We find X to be -0.49 AA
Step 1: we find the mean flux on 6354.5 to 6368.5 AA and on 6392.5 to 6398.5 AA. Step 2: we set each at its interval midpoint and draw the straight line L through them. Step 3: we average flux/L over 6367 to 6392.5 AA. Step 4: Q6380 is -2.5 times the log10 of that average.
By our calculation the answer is 0.059 mag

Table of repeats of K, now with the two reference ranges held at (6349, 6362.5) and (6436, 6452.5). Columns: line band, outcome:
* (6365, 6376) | 0.03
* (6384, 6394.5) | 0.17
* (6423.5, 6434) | 0.01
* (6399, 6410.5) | -0.02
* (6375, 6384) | 0.13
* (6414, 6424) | -0.01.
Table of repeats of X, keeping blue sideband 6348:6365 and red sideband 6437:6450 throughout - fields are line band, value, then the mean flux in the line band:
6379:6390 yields 1.8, 3.27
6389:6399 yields 0.9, 3.65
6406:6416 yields -0.5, 4.34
